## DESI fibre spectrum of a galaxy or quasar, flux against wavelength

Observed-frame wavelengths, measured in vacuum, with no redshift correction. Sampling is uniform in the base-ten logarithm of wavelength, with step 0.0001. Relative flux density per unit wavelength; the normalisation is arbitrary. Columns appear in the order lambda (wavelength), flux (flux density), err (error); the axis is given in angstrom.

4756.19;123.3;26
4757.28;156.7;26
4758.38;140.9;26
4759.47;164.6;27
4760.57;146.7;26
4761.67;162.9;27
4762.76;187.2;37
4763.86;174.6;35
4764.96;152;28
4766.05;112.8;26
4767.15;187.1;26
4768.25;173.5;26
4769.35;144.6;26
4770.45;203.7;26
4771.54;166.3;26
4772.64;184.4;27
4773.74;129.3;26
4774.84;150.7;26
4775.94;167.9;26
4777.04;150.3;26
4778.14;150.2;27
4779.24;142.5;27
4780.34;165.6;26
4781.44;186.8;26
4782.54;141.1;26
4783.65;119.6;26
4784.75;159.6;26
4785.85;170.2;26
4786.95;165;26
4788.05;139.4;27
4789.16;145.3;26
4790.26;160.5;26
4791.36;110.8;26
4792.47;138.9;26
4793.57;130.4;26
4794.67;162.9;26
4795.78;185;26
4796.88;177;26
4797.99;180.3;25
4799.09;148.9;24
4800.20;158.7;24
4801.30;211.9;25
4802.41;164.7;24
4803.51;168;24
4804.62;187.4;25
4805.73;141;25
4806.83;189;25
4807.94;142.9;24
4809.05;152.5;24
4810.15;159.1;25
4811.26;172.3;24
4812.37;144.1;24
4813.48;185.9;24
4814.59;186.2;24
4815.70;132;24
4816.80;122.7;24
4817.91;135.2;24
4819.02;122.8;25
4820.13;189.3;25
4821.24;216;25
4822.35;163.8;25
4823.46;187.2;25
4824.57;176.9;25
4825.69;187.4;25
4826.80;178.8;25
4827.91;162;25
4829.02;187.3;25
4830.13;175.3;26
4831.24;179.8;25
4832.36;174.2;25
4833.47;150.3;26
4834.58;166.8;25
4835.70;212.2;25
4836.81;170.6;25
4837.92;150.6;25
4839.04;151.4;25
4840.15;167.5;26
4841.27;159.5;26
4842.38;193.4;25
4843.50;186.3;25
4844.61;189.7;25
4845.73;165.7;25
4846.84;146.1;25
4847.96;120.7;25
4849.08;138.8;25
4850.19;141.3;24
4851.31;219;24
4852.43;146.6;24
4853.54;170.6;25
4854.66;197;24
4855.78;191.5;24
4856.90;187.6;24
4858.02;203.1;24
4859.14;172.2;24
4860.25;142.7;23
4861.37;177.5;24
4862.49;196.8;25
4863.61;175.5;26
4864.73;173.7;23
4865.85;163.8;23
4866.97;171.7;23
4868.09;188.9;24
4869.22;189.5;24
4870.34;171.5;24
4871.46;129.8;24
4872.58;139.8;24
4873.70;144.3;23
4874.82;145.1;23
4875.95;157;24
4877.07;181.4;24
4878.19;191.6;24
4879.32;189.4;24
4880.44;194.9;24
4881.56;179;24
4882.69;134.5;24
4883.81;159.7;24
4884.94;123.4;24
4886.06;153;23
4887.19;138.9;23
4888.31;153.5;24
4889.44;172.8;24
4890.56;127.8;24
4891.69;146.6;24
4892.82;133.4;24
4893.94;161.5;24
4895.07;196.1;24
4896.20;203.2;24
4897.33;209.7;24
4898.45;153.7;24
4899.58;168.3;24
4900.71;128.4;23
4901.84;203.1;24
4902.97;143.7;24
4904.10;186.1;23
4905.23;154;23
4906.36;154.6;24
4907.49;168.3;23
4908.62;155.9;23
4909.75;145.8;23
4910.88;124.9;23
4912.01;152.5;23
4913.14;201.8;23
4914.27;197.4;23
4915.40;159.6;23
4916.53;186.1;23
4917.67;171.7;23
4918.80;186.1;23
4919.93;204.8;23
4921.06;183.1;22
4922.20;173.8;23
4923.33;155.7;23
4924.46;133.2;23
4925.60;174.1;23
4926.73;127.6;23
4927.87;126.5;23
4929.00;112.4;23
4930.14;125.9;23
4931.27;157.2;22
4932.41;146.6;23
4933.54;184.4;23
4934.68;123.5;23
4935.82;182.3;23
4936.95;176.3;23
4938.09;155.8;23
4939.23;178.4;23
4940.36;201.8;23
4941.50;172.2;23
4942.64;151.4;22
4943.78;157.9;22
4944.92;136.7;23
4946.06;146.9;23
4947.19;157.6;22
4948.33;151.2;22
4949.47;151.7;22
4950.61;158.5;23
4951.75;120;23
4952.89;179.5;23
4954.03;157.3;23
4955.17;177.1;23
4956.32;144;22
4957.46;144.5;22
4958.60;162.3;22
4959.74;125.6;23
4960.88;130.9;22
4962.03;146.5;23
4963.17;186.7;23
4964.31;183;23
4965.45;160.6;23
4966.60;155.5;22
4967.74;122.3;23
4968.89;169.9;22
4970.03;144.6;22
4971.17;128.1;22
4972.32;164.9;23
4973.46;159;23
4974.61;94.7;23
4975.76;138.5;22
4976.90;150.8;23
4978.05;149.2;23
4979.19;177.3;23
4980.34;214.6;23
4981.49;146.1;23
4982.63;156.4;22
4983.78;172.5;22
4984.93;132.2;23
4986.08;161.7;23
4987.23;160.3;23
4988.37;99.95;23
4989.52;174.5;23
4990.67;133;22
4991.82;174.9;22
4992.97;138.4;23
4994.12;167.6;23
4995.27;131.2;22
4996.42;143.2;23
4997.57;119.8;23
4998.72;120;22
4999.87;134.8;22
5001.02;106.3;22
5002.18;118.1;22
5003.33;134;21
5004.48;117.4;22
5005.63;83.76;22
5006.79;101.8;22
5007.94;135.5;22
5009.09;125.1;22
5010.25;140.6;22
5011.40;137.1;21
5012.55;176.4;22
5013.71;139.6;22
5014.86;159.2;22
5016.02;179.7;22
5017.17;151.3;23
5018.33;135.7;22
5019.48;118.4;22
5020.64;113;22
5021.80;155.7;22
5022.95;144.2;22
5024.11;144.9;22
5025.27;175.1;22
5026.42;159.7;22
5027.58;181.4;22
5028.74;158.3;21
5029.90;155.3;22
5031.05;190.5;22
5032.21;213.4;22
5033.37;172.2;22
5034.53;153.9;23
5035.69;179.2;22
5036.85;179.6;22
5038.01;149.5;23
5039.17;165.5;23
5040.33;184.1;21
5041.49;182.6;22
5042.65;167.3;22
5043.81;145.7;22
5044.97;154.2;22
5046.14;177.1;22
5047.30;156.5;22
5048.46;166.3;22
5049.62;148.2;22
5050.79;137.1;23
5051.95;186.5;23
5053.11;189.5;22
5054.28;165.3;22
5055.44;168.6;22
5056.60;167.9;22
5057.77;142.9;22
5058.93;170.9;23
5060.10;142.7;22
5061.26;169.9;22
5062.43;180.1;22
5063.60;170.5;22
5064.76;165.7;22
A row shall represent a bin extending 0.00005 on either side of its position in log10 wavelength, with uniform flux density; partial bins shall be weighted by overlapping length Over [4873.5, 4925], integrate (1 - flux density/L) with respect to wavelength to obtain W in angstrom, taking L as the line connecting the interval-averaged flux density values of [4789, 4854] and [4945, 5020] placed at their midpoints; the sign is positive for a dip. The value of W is -3.1 angstrom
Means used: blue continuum 165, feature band 165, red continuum 146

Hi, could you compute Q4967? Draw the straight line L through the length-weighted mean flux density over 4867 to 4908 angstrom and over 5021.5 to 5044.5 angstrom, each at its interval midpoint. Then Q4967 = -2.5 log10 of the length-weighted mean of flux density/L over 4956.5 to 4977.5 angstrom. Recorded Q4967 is 0.123 mag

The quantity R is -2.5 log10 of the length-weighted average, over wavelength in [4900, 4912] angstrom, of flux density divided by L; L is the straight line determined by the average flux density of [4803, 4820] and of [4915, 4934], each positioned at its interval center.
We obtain 0.017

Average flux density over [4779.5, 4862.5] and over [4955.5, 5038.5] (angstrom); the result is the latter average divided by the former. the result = 0.90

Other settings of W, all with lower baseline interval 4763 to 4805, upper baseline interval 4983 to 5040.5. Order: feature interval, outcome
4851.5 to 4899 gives -4.0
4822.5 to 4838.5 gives -1.8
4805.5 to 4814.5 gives -0.3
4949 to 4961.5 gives 0.1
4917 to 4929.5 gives -0.6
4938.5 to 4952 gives -0.6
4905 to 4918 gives -1.0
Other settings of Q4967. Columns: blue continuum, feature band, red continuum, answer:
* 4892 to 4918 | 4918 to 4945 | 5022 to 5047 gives 0.05 mag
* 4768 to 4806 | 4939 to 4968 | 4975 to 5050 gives -0.02 mag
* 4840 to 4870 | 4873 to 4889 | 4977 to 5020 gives 0.05 mag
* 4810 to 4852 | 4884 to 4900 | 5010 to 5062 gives 0.04 mag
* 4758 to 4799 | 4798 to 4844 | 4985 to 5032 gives -0.09 mag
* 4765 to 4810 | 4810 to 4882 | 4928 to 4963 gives -0.08 mag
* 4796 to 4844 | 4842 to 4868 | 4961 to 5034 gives -0.05 mag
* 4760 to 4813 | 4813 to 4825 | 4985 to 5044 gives -0.05 mag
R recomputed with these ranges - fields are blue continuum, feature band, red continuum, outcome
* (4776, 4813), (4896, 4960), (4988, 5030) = -0.097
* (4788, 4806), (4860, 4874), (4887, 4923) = -0.017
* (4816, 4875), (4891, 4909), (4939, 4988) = -0.025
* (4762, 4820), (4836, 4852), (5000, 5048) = -0.053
